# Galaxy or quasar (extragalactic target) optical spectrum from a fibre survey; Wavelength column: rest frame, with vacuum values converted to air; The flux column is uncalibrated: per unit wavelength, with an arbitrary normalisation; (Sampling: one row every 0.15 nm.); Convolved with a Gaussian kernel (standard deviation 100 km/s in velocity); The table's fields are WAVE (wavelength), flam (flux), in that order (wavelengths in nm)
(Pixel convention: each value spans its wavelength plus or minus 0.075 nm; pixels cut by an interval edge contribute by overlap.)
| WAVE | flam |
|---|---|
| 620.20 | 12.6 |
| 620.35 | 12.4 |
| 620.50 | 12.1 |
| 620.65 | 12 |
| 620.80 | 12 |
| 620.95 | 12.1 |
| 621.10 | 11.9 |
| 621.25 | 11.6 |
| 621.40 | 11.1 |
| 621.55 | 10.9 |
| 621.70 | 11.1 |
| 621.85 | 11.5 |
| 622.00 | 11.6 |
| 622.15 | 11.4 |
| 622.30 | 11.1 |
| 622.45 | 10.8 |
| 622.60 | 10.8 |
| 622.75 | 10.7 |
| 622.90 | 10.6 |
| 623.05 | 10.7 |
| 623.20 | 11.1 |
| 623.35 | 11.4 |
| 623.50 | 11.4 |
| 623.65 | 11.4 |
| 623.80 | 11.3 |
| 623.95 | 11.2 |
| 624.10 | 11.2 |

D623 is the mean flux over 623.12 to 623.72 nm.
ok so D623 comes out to 11.3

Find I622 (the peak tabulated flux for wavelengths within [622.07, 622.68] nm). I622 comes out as 11.4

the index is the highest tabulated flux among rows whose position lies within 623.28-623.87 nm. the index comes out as 11.4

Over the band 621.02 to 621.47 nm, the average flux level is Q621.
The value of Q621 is 11.5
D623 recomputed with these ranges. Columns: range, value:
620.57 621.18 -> 12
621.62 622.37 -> 11.3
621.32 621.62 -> 11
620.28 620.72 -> 12.2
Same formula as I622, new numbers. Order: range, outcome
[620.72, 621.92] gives 12.1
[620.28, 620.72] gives 12.4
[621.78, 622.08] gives 11.6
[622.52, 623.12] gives 10.8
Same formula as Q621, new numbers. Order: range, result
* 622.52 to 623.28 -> 10.8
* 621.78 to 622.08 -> 11.5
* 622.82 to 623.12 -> 10.7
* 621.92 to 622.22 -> 11.5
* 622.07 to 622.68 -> 11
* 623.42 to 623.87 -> 11.4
